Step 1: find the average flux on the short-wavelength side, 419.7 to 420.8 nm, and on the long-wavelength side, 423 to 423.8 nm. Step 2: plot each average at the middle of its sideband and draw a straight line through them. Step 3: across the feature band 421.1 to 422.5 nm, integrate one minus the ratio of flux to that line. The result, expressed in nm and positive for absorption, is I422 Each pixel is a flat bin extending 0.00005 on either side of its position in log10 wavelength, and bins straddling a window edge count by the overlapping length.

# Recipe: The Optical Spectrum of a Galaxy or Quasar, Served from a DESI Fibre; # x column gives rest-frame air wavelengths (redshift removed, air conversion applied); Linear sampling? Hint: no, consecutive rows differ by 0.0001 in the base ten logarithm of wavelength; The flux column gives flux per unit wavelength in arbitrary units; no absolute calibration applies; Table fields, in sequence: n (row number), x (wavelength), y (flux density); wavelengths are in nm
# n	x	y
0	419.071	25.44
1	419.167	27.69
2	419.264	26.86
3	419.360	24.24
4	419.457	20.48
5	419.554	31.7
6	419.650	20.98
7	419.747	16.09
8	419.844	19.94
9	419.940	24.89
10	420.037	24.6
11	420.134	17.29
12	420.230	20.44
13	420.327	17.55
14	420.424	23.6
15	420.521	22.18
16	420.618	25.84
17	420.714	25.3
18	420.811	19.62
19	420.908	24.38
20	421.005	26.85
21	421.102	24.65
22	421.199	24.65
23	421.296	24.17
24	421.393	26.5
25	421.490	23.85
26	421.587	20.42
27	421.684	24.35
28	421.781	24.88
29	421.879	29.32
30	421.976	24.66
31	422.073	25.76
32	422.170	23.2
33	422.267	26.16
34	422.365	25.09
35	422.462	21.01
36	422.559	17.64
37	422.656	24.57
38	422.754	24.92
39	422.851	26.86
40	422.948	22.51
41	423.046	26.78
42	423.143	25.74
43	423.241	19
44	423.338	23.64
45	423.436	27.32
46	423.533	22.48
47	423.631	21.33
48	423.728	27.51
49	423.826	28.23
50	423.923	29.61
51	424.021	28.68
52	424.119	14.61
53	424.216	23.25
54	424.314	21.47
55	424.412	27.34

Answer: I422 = -0.10 nm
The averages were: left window 21.6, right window 24.3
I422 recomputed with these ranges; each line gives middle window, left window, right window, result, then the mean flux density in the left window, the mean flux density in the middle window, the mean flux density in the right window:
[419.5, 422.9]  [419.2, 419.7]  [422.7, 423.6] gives 0.147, 24.9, 23.5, 24.3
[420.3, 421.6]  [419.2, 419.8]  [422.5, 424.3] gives -0.002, 23.4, 23.7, 24.1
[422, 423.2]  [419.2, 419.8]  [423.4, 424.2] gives 0.016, 23.4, 24.2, 24.9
